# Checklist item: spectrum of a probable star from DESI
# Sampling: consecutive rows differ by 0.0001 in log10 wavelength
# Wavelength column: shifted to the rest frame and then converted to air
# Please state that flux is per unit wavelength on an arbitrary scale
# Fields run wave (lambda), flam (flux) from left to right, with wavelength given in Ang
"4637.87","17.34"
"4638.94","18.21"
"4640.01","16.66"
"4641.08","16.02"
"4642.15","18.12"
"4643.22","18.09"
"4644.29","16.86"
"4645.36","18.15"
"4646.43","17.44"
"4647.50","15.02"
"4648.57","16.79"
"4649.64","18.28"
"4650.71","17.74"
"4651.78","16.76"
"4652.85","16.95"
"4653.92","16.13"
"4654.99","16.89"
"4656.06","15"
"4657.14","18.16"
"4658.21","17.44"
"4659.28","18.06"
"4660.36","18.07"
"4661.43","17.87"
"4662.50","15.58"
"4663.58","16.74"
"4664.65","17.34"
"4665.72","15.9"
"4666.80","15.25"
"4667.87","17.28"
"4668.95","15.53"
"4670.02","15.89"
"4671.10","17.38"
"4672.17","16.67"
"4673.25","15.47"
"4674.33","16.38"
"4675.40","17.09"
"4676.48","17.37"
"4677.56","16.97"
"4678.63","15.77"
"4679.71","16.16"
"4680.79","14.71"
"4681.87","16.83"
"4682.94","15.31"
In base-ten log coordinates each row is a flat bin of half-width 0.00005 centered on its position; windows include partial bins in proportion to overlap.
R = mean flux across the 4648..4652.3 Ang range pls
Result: 17.4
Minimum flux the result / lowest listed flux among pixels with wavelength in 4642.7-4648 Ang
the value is 15.02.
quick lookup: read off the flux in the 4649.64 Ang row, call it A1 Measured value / 18.28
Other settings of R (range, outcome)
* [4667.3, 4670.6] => 16.2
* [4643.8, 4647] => 17.5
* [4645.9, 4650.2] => 16.9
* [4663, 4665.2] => 17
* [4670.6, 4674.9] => 16.5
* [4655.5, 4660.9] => 17.3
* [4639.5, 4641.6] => 16.3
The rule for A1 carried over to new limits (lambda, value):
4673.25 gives 15.47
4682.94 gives 15.31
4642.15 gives 18.12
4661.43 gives 17.87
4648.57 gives 16.79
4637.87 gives 17.34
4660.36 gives 18.07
